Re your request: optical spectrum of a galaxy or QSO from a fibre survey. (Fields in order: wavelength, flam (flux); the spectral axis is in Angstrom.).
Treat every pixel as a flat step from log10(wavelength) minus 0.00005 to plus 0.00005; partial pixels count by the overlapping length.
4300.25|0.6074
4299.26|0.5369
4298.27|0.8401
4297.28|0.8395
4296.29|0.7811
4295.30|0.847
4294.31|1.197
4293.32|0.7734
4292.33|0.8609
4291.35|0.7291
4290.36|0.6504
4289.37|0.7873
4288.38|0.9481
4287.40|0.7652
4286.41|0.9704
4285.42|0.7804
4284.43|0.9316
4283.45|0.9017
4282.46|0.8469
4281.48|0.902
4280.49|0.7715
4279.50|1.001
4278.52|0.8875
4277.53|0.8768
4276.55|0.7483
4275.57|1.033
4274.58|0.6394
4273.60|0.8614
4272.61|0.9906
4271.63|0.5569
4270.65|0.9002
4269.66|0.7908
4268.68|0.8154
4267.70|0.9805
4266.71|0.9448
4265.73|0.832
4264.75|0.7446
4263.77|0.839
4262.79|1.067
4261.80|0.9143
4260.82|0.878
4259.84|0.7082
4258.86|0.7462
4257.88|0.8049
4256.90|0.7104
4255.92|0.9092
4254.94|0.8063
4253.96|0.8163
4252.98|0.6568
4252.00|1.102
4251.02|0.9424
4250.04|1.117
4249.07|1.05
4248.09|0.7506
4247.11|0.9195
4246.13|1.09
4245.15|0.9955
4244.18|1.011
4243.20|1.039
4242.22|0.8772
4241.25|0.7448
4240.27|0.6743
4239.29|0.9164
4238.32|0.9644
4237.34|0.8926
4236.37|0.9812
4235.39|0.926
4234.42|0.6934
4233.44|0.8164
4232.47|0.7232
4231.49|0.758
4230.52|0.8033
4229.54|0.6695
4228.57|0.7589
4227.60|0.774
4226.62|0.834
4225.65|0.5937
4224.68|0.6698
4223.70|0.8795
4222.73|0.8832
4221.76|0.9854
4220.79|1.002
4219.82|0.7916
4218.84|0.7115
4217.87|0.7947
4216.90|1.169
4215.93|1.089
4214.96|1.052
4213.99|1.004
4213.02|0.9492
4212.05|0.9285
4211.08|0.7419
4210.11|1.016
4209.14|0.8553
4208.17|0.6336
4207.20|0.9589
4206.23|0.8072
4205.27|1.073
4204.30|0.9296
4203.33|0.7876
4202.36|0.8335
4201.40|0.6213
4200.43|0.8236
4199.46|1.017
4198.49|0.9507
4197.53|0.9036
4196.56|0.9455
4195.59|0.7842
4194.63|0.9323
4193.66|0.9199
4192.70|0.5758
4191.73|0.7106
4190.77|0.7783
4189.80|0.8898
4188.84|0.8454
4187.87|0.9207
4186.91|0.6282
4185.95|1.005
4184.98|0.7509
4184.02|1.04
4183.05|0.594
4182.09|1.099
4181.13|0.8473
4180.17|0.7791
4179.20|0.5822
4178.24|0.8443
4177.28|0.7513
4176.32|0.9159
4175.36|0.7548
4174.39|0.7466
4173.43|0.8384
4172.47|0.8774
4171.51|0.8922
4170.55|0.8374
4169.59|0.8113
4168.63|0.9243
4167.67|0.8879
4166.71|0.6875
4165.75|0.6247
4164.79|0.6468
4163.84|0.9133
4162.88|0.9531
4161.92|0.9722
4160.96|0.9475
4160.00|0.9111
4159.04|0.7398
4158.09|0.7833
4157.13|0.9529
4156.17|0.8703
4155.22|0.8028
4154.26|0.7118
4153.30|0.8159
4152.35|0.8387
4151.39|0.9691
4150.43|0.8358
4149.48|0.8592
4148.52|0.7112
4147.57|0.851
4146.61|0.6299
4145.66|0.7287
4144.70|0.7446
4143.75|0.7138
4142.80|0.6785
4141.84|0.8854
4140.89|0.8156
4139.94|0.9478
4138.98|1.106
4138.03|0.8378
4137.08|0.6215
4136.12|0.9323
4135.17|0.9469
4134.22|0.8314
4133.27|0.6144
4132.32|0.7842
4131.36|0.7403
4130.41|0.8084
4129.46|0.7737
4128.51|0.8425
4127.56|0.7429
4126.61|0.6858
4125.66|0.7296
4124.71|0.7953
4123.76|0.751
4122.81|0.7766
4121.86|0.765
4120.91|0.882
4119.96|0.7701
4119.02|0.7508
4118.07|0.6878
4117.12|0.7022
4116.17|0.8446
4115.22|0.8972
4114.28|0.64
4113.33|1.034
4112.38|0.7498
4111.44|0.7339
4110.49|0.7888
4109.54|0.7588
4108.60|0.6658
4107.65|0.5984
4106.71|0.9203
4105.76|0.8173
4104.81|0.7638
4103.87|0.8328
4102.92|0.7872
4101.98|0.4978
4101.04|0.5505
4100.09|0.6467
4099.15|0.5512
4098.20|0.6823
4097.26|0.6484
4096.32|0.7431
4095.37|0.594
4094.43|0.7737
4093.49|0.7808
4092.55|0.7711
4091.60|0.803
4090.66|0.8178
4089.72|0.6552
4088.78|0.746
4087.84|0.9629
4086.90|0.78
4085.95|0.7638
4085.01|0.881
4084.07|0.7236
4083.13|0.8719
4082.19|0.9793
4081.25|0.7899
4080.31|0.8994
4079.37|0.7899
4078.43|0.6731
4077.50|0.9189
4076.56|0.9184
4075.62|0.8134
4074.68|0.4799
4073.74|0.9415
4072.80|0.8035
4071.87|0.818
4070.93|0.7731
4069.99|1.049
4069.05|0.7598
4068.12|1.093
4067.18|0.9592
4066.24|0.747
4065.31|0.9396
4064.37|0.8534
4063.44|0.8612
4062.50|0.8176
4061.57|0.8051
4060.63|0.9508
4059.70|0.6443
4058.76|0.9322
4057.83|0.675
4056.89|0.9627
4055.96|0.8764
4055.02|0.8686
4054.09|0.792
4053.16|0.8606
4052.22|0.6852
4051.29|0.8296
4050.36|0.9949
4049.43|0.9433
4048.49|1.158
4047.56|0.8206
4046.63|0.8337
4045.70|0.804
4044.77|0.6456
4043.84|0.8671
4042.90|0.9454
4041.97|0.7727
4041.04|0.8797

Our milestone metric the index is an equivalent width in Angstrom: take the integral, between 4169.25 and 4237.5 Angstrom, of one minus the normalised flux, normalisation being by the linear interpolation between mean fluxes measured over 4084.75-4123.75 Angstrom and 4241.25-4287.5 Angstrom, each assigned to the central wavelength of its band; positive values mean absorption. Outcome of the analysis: -1.3 Angstrom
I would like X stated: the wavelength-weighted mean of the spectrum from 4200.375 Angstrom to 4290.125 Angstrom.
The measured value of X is 0.863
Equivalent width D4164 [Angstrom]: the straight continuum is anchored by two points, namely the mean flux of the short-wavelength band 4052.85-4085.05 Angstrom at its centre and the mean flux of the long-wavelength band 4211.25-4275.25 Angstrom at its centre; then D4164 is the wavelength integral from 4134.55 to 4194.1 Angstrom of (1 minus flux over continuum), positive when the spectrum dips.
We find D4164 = 2.2 Angstrom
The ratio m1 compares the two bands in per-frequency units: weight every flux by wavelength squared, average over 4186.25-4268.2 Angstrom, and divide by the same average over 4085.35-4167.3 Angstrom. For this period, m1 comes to 1.2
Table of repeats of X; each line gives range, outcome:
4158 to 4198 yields 0.829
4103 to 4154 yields 0.791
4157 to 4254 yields 0.857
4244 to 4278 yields 0.872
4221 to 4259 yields 0.856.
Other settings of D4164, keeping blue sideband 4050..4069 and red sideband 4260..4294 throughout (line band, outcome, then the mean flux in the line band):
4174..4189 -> 0.6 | 0.819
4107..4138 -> 3.0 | 0.772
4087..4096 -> 0.9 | 0.767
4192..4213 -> -0.2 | 0.859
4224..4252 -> -0.3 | 0.861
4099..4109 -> 1.8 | 0.699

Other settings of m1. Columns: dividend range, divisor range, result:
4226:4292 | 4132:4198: 1.08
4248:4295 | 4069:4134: 1.21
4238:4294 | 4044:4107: 1.17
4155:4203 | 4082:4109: 1.17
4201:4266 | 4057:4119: 1.18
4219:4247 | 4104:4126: 1.16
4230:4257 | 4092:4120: 1.29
